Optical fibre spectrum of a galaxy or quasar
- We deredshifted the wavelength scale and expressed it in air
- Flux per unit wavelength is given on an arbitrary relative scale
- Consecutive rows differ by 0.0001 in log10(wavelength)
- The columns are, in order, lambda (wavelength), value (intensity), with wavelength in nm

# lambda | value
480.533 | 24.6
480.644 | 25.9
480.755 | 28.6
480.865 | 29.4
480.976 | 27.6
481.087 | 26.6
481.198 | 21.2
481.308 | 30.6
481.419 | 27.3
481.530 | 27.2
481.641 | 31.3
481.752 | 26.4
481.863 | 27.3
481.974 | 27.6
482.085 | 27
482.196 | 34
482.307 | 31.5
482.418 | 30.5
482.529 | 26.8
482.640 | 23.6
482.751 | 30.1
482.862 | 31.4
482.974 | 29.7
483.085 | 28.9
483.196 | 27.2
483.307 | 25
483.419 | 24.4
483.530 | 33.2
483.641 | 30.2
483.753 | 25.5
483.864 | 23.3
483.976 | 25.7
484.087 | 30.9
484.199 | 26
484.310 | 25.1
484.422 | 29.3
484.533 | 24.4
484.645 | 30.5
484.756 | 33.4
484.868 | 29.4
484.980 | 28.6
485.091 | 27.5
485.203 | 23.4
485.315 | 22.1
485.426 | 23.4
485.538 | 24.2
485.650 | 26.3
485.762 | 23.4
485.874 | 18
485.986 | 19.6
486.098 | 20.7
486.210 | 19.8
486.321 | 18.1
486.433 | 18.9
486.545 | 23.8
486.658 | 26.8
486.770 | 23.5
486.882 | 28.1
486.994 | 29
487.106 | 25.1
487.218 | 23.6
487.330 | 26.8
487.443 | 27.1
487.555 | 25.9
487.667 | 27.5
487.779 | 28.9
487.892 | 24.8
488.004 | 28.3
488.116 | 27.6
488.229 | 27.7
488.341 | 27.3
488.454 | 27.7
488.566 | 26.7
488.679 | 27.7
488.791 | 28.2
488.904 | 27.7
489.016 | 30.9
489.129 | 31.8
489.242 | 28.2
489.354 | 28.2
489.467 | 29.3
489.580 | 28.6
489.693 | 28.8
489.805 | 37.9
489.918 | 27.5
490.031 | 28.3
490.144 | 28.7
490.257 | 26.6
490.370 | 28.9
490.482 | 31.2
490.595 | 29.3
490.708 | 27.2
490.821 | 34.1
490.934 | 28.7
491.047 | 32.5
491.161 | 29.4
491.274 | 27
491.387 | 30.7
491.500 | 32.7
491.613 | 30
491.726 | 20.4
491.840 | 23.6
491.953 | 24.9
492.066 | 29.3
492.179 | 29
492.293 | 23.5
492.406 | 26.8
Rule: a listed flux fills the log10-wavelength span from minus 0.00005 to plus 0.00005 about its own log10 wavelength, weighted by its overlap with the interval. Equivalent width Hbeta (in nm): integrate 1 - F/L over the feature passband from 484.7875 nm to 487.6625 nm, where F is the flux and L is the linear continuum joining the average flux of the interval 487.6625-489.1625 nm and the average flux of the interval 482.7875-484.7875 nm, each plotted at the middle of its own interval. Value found 0.38 nm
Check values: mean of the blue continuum 28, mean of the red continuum 28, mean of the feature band 24.3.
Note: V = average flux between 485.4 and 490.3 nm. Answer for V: 26.3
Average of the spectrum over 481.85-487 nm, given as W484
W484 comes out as 26.3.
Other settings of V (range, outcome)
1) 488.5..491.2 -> 29.4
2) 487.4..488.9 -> 27.4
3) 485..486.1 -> 23.2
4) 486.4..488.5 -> 26.3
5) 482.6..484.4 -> 27.6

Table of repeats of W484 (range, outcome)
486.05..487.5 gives 24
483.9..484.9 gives 28.2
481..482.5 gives 28.3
